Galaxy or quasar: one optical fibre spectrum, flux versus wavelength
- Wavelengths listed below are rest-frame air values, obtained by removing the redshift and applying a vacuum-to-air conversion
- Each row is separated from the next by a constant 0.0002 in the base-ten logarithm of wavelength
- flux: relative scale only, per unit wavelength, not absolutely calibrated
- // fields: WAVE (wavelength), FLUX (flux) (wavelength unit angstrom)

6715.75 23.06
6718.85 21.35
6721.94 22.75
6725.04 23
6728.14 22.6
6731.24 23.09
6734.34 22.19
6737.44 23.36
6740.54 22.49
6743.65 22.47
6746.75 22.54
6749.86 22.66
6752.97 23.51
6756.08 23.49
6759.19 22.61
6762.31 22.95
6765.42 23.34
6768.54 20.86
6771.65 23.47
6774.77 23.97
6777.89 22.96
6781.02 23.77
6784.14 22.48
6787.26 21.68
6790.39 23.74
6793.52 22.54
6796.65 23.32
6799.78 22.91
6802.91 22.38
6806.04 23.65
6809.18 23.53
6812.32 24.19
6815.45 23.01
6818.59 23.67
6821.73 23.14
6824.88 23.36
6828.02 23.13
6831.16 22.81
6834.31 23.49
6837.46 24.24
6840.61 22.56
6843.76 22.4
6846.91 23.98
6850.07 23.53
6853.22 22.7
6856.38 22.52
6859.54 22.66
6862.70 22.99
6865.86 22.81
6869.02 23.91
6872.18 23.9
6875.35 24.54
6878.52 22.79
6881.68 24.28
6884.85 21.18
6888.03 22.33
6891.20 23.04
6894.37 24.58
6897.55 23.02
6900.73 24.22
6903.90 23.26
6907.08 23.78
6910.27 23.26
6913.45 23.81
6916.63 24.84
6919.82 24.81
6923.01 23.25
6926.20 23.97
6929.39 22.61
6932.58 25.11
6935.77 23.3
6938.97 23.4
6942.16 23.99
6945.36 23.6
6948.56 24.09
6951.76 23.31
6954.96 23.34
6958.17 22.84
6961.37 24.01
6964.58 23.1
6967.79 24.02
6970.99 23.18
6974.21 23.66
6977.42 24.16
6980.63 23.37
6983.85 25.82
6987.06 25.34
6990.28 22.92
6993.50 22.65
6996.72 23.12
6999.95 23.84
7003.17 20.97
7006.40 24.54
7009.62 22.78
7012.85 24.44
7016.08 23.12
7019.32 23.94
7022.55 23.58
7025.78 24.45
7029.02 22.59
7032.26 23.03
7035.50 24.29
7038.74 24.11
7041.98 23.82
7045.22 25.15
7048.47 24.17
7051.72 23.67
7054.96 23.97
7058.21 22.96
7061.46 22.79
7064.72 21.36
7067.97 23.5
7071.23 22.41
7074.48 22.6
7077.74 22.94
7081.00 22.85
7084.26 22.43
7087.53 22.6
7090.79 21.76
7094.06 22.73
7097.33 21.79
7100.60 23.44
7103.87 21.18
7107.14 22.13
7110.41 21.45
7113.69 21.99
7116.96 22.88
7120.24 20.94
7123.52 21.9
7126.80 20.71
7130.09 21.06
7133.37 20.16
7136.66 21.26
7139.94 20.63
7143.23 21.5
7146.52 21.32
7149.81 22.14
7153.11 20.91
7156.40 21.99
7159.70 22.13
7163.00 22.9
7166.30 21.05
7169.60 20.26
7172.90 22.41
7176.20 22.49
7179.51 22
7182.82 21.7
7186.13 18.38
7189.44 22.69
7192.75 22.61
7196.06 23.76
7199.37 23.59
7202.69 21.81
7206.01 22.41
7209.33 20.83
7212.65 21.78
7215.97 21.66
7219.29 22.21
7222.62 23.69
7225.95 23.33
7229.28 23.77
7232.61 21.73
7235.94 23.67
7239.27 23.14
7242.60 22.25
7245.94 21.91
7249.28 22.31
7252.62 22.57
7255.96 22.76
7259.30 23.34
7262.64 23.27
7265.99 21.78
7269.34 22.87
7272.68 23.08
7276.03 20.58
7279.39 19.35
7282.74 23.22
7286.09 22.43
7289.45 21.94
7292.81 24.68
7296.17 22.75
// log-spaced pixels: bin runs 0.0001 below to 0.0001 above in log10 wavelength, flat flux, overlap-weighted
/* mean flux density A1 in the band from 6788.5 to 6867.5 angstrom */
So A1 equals 23.2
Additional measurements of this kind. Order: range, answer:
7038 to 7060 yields 24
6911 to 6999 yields 23.8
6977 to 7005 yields 23.6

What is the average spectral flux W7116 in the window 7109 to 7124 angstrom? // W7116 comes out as 21.8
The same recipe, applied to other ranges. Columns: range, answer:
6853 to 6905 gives 23.2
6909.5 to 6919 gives 24.1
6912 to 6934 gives 24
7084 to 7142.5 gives 21.7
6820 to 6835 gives 23.2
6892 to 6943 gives 23.8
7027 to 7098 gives 23.1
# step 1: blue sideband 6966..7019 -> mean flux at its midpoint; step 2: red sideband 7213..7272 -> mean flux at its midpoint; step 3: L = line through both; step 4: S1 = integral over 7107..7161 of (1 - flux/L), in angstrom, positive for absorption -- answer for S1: 3.86 angstrom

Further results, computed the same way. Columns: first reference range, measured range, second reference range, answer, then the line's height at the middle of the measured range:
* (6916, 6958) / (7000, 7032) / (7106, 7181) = -0.7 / 22.9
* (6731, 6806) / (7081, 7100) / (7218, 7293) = 0.2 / 22.7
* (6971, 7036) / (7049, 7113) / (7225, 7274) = 2.1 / 23.3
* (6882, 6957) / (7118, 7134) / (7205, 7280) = 1.2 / 22.8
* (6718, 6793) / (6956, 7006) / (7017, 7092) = -0.9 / 23.2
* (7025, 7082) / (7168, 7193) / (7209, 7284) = 1.4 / 22.7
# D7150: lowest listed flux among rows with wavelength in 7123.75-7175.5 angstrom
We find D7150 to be 20.16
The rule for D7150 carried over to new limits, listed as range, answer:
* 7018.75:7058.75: 22.59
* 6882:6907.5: 21.18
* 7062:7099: 21.36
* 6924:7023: 20.97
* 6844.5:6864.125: 22.52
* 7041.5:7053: 23.67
